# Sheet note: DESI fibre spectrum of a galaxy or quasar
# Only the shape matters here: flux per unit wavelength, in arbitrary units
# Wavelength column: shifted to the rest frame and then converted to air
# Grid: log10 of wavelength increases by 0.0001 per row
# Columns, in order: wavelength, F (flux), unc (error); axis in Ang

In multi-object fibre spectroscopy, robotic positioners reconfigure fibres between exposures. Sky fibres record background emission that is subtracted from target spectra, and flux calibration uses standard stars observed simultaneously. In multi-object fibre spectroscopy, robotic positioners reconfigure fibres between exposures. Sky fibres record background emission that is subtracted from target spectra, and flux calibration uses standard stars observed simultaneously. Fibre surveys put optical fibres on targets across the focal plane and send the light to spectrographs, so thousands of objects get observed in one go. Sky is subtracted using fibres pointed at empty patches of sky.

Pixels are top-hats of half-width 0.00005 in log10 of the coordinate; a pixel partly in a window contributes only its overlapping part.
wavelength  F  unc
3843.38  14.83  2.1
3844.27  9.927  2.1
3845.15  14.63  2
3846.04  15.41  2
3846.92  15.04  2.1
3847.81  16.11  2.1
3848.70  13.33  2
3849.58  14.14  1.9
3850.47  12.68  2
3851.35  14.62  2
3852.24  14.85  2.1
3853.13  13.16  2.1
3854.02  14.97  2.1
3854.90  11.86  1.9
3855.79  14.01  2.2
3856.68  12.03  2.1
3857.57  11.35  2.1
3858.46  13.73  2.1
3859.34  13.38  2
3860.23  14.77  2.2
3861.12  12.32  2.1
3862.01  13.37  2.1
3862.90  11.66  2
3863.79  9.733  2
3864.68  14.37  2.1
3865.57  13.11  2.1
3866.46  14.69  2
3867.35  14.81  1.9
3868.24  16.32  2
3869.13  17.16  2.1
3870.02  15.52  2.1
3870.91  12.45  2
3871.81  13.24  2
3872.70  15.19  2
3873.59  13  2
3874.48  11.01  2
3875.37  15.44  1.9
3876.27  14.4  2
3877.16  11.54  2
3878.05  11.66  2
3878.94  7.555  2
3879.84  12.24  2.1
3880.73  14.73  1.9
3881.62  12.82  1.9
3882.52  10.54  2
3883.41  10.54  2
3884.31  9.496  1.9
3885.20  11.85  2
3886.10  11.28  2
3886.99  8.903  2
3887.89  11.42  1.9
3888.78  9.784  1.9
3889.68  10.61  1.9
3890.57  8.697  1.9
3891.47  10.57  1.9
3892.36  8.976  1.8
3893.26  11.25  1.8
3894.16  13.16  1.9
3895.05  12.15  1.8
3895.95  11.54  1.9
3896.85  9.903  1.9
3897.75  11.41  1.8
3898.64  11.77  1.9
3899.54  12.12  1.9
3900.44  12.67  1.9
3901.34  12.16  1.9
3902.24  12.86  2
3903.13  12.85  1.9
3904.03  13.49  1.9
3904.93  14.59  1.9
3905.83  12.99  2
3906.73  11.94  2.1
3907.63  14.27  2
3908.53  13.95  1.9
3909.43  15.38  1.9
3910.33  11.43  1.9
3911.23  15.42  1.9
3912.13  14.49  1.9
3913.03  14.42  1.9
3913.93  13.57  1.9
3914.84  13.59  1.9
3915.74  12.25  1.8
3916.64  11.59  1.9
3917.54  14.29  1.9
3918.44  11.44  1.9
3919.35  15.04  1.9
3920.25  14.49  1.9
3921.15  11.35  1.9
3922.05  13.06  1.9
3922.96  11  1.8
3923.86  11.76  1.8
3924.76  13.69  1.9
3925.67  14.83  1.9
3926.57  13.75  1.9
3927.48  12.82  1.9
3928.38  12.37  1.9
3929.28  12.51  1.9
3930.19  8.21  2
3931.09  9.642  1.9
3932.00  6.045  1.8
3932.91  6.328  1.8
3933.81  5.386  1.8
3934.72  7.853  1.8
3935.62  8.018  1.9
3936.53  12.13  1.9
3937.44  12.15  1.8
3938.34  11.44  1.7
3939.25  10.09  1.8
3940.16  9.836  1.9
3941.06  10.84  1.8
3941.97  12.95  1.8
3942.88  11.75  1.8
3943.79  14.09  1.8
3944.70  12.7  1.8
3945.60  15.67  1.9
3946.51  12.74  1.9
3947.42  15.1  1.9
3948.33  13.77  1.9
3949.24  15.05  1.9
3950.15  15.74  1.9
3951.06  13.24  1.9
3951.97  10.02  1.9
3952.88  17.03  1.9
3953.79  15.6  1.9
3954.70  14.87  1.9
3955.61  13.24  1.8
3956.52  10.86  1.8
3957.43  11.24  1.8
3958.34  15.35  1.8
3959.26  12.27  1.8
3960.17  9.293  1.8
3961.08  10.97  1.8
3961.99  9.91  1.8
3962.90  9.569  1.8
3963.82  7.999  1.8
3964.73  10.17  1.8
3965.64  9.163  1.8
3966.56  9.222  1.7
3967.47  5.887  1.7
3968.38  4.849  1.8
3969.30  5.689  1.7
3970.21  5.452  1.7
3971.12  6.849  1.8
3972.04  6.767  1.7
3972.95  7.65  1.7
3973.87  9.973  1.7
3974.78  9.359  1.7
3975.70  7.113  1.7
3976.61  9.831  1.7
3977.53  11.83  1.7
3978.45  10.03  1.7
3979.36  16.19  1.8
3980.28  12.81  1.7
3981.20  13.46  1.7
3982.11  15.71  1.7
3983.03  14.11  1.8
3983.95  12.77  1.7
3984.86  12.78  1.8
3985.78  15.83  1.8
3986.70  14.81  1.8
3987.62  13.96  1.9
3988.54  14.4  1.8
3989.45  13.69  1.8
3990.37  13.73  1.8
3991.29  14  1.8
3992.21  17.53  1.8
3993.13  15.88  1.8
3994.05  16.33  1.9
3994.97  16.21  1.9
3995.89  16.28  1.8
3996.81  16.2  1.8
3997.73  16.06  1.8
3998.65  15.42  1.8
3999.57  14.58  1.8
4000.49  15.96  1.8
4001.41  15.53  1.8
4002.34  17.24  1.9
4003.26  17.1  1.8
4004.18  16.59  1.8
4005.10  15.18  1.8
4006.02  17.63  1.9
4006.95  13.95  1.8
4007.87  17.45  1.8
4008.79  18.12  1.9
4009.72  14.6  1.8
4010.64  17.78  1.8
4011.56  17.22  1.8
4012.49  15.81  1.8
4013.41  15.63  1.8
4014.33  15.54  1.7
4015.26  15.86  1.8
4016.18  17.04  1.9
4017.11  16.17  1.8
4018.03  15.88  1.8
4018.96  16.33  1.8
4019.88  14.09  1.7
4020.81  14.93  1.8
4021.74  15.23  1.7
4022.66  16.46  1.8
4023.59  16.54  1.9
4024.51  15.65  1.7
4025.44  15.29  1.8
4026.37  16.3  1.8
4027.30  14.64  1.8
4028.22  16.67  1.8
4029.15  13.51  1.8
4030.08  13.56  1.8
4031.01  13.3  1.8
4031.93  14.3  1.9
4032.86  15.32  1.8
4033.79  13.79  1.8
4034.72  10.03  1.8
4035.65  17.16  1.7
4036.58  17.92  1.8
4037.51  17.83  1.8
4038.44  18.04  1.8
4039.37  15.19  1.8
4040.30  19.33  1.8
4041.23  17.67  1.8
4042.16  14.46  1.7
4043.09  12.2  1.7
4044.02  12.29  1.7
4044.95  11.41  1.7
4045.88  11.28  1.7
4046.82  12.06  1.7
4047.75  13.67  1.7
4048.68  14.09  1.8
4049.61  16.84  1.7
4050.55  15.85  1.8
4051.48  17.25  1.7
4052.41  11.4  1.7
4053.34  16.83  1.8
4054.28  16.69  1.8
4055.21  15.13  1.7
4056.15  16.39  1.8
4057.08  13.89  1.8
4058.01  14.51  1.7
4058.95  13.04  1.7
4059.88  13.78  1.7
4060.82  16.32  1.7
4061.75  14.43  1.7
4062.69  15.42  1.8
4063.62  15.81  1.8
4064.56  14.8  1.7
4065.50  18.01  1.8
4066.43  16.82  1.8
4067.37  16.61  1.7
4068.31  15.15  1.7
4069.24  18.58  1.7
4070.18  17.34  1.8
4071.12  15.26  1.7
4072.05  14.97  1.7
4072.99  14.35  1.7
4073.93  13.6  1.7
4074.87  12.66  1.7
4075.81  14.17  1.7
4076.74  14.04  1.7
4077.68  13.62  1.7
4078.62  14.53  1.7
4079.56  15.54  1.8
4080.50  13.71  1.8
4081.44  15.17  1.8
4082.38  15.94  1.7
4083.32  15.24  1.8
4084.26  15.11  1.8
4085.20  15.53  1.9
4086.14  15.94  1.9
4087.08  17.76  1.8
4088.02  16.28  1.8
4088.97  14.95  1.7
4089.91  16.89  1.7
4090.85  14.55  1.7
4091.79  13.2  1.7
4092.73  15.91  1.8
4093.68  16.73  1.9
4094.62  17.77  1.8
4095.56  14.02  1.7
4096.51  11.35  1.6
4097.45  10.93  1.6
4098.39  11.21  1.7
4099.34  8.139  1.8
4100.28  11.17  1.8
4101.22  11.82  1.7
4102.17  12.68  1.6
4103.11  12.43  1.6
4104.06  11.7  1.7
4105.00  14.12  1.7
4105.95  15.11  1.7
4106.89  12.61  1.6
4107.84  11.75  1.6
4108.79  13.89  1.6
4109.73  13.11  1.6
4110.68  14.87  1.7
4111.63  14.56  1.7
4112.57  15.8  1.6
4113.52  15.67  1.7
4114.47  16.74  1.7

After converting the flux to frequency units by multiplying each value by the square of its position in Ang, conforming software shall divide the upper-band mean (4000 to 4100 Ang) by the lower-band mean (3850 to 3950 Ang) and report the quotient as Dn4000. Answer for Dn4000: 1.32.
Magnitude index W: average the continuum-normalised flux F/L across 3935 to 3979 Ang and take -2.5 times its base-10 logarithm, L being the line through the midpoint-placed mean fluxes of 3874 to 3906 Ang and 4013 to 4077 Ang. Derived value 0.20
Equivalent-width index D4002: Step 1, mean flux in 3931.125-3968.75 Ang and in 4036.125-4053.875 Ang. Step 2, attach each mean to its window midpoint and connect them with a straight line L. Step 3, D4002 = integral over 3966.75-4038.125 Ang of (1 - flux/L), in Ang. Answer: -3.9 Ang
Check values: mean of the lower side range 11.2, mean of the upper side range 15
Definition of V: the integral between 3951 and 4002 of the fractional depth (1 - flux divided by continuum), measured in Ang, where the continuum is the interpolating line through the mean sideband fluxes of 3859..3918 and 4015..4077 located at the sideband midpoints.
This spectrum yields 6.53 Ang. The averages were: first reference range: 12.6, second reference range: 15.2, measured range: 12.3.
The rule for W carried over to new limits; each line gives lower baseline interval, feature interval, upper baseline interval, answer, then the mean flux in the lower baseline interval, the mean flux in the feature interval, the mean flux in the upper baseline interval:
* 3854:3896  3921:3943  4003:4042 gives 0.26 mag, 12.4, 10.8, 15.9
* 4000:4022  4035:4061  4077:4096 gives 0.05 mag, 16.1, 15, 15.4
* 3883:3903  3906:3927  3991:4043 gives -0.12 mag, 11.1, 13.3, 15.8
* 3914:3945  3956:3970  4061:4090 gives 0.29 mag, 11.5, 9.44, 15.4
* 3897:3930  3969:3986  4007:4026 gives 0.36 mag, 13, 10.7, 16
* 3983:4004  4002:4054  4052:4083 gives -0.02 mag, 15.3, 15.4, 15.1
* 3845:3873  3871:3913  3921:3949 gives 0.06 mag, 13.9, 12.1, 11.4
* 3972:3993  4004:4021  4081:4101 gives -0.22 mag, 12.7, 16.1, 14.4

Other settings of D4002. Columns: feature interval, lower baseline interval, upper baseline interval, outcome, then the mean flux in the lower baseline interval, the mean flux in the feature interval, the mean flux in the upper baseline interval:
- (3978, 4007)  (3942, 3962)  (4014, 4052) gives -1.8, 13.3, 15.1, 15.1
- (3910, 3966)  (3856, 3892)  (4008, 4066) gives 6.1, 12.4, 12.1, 15.3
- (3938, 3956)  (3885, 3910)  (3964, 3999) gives -2.0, 11.9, 13.3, 12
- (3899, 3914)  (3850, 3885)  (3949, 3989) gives -1.3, 13.1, 13.4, 11.3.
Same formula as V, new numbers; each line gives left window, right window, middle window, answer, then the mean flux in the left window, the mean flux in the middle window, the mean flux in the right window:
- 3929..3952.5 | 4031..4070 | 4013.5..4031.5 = -1.60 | 11.3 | 15.4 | 15.2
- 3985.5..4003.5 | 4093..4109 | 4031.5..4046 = -0.59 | 15.5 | 15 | 12.8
